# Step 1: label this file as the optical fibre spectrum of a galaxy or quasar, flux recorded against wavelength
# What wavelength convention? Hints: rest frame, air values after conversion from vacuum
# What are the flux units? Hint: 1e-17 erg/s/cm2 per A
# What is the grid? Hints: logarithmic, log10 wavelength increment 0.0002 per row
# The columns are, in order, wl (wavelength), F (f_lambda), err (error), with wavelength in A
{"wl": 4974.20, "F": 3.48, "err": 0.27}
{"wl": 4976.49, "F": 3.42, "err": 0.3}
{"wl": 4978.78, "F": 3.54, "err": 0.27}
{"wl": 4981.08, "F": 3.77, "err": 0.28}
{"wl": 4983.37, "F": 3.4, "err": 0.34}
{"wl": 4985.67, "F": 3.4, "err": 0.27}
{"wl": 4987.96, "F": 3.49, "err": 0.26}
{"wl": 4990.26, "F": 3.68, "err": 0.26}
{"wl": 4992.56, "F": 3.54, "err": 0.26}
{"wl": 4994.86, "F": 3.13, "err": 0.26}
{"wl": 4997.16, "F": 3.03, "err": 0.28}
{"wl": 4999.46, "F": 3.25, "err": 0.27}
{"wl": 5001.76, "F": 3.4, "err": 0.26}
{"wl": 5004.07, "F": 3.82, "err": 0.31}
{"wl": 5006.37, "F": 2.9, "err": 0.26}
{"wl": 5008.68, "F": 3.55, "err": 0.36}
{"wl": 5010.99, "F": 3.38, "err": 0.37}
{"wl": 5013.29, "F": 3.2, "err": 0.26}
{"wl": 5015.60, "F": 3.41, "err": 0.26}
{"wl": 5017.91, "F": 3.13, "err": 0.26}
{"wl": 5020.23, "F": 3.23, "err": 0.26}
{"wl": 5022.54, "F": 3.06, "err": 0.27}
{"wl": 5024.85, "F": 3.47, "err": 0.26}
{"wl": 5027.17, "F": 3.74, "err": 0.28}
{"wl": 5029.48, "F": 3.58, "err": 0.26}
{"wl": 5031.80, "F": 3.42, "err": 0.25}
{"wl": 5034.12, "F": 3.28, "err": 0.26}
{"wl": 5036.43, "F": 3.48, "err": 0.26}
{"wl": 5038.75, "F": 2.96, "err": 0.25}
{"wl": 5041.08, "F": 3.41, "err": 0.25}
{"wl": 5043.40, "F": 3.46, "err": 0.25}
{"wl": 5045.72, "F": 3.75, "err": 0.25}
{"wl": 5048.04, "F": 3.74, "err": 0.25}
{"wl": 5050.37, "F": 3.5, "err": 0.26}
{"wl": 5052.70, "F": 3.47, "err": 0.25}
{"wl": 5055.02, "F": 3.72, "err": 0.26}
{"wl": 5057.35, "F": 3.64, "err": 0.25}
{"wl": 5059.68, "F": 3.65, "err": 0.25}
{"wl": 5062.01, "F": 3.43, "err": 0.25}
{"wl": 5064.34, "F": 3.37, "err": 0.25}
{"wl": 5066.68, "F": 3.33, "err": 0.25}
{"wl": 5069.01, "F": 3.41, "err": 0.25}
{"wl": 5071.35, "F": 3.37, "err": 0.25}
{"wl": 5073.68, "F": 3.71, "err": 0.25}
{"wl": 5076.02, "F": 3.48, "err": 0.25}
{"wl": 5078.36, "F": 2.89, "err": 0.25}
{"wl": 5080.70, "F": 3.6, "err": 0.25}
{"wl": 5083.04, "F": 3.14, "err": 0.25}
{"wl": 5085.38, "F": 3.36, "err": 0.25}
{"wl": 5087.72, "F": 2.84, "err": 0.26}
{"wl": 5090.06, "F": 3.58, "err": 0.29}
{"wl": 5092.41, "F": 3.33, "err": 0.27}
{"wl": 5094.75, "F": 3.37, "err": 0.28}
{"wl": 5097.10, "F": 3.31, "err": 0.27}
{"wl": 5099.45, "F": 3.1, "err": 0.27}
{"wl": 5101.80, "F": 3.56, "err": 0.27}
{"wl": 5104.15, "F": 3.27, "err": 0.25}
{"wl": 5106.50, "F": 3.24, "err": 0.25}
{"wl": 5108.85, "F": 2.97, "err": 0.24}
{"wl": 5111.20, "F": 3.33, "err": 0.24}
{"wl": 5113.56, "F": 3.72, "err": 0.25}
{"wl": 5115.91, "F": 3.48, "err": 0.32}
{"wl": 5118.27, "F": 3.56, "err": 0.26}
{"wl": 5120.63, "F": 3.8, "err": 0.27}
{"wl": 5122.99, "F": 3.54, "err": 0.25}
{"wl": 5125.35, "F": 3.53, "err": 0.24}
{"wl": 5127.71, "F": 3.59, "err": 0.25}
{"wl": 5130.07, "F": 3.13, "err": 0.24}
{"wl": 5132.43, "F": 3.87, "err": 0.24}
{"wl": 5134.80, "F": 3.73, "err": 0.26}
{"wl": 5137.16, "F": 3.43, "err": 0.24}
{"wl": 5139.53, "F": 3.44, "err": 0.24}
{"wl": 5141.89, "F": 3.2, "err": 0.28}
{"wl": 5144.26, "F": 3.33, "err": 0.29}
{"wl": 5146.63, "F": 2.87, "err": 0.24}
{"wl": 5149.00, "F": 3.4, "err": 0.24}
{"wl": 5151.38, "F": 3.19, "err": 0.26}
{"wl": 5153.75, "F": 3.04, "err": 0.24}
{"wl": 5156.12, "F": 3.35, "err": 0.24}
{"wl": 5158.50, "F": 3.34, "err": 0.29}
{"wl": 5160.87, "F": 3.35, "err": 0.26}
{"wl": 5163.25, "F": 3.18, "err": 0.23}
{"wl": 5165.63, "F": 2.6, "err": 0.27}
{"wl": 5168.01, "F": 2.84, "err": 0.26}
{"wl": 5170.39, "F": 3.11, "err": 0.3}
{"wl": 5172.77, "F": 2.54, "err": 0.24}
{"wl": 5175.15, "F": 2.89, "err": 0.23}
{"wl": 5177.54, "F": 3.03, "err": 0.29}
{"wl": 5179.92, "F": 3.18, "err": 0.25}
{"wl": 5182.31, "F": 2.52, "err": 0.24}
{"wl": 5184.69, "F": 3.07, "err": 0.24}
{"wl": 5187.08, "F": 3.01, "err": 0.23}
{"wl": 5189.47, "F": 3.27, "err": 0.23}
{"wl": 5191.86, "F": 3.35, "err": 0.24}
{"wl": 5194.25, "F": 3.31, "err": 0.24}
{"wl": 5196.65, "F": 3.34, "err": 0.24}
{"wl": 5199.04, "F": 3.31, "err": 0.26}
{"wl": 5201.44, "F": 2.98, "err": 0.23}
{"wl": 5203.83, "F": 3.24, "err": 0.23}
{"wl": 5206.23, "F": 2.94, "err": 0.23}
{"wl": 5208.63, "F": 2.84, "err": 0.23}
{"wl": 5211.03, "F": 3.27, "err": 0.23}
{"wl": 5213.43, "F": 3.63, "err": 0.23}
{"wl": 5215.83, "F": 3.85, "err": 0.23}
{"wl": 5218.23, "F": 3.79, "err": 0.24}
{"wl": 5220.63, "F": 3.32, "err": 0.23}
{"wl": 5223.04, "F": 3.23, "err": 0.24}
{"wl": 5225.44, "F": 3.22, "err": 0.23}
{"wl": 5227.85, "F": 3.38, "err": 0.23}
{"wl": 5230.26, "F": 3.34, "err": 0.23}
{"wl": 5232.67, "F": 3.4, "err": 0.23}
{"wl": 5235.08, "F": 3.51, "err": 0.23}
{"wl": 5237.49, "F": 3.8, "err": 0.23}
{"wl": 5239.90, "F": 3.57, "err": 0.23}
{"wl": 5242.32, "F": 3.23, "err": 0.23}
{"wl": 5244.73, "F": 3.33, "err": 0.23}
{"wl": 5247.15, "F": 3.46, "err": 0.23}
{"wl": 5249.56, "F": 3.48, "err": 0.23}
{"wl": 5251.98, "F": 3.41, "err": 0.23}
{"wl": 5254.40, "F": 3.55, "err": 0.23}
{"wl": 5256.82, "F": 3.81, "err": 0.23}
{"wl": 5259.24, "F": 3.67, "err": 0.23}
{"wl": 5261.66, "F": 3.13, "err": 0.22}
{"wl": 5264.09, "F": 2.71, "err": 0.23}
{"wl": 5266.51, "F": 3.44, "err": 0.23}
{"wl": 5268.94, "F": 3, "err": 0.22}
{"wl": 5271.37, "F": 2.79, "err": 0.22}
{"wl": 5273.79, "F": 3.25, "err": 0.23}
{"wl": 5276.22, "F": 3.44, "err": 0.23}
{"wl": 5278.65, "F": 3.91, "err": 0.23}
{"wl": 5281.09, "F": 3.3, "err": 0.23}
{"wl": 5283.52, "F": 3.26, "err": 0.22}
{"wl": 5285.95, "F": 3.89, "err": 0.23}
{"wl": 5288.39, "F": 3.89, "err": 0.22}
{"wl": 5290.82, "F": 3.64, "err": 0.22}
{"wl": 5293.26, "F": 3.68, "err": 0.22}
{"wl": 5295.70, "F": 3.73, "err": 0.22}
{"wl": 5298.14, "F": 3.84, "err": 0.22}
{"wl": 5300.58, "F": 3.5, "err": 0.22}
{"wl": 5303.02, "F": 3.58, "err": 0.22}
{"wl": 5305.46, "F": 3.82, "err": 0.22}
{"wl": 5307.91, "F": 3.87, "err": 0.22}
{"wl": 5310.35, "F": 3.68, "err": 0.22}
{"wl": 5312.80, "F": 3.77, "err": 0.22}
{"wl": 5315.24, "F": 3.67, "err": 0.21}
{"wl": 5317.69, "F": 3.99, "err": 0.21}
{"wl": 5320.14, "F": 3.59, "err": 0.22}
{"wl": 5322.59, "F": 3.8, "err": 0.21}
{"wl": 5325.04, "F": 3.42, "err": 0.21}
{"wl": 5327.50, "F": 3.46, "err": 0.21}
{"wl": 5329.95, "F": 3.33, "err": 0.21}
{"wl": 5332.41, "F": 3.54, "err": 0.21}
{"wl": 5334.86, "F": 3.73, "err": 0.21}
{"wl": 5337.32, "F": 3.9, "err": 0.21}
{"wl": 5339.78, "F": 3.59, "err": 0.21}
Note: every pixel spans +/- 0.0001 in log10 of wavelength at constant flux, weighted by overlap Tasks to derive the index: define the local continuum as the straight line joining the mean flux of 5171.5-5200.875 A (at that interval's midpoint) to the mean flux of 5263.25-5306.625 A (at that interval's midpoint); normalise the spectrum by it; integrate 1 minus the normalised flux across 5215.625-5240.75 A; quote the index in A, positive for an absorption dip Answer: -1.8 A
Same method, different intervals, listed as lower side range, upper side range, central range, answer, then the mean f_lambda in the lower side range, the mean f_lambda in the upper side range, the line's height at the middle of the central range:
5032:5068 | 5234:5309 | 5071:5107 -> 1.6 A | 3.48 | 3.5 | 3.48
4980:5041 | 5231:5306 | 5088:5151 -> 0.3 A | 3.37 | 3.48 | 3.42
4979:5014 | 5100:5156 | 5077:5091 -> 0.7 A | 3.4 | 3.4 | 3.4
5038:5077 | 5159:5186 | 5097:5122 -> -1.2 A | 3.5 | 2.95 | 3.25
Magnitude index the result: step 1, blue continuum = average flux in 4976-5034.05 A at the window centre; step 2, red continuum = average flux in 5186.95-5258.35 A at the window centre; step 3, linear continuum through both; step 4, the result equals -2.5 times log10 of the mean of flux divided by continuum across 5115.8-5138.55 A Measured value -0.057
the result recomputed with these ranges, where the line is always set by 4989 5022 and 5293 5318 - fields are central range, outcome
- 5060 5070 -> 0.00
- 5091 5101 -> 0.05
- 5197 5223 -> 0.09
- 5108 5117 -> 0.03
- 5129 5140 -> -0.01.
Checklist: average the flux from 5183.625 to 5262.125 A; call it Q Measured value 3.37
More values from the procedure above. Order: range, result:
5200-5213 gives 3.09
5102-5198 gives 3.25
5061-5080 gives 3.38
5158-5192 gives 3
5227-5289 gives 3.42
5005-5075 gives 3.43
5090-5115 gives 3.33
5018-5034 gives 3.39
